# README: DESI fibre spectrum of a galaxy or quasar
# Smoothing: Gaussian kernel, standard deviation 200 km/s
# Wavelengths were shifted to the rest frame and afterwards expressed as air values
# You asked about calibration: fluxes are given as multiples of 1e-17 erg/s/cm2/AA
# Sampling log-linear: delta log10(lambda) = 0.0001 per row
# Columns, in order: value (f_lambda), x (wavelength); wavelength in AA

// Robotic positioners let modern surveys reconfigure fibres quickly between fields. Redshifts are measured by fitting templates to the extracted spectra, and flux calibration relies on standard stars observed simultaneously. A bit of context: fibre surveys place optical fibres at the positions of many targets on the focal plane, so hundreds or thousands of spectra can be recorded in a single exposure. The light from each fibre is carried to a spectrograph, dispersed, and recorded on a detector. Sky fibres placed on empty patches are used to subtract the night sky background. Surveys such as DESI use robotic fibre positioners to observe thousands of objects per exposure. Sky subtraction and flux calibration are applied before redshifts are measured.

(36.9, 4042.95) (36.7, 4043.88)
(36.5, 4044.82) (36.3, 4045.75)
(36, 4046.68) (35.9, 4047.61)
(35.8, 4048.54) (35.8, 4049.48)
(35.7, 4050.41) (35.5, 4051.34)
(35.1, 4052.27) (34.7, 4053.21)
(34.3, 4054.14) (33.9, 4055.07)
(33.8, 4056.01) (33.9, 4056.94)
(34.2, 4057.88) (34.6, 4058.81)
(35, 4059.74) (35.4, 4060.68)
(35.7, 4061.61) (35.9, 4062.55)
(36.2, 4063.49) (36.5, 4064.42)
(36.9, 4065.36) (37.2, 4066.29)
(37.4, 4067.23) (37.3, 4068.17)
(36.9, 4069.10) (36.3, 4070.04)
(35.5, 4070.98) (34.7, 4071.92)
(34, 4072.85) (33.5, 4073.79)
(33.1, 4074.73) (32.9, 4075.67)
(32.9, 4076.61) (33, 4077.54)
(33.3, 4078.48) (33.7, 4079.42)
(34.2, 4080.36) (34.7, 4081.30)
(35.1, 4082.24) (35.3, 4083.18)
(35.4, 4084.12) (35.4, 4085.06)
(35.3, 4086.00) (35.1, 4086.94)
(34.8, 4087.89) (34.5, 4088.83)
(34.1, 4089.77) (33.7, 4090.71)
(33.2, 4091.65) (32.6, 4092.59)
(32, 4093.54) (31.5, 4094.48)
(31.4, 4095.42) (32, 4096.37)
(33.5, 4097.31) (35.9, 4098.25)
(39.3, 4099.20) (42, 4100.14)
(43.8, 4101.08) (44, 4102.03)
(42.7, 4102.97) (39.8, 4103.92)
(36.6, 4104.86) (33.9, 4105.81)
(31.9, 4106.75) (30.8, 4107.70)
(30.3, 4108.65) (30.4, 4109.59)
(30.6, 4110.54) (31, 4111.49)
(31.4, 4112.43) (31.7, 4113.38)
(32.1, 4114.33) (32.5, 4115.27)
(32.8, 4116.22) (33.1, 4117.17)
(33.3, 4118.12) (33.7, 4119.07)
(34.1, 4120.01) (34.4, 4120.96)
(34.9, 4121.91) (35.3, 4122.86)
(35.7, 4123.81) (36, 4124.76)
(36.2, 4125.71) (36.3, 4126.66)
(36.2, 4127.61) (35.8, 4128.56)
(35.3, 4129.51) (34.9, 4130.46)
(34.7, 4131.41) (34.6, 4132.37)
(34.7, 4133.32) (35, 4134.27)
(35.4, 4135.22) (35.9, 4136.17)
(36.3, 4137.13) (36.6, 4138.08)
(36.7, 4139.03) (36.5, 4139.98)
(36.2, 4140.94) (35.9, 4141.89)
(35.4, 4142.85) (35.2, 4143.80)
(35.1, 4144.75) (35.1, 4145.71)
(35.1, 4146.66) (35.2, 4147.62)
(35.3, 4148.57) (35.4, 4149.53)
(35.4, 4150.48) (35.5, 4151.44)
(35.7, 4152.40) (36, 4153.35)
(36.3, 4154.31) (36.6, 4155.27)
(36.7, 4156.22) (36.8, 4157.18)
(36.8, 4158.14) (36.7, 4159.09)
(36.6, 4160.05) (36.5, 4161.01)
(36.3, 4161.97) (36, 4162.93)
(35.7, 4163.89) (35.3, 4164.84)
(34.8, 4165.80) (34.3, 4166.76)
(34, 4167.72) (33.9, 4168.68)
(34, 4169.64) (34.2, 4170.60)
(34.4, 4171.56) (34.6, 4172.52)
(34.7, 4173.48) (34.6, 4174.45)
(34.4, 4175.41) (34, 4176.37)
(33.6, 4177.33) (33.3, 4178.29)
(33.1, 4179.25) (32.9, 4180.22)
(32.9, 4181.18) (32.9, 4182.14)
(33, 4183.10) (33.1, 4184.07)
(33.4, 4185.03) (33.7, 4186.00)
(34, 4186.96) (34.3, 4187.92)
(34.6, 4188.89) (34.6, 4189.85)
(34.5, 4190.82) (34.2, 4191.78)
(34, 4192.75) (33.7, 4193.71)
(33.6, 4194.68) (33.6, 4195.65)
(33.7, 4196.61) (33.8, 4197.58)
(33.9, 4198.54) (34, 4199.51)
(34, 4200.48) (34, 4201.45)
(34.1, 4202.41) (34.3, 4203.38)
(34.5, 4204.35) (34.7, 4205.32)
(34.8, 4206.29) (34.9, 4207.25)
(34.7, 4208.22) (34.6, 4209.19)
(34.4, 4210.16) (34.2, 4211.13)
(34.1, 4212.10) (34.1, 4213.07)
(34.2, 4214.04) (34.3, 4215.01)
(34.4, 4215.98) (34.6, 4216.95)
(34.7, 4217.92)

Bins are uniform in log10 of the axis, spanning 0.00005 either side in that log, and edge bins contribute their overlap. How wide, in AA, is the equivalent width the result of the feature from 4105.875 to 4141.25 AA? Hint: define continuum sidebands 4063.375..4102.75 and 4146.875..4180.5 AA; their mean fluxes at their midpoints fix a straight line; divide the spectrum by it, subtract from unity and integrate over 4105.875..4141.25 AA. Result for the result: 1.1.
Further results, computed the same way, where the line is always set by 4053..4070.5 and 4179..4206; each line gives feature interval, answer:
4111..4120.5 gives 0.63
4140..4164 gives -1.07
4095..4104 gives -0.85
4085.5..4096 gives 0.52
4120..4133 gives -0.23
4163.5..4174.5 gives -0.12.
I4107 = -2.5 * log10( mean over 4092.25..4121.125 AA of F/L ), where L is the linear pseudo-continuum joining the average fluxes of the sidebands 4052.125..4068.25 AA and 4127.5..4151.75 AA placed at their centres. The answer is 0.03 mag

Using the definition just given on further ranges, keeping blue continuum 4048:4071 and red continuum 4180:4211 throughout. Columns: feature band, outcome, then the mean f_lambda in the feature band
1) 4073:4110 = 0.01 mag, 34.8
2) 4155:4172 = -0.04 mag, 35.5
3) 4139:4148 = -0.03 mag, 35.6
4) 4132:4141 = -0.03 mag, 35.8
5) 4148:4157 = -0.04 mag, 35.9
